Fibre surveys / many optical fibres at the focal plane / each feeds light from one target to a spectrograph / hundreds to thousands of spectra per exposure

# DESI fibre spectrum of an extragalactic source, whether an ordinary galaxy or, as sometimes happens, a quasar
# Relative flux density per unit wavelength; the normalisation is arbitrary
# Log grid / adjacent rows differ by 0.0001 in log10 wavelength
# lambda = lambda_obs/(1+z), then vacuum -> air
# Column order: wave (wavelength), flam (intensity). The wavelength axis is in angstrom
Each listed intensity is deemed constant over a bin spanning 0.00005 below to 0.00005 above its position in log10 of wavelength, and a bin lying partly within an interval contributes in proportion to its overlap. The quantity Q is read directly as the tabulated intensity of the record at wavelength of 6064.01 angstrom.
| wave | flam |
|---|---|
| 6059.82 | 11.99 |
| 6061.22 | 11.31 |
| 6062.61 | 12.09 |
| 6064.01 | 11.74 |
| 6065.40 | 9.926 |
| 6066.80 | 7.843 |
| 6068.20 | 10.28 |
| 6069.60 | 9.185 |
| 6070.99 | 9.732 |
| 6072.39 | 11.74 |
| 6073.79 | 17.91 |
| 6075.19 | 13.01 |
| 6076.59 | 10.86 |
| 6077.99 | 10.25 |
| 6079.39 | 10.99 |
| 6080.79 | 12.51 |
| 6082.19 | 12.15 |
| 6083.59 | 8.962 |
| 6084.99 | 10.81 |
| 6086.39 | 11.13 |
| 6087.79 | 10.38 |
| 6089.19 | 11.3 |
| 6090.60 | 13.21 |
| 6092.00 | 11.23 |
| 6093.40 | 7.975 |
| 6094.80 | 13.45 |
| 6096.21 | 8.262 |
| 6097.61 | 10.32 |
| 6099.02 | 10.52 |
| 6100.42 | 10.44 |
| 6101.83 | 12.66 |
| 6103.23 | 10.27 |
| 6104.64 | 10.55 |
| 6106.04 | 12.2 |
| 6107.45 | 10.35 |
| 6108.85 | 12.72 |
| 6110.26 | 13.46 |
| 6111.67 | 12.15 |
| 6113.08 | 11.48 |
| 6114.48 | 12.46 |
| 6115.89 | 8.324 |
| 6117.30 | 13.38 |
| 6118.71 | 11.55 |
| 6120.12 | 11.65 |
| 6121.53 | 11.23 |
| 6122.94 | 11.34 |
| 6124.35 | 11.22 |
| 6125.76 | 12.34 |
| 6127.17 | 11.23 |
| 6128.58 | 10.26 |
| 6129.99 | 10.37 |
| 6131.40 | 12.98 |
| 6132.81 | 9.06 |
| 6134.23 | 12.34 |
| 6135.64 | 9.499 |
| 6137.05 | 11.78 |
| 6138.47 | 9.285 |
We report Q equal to 11.74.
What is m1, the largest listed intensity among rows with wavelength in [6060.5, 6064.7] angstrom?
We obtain 12.09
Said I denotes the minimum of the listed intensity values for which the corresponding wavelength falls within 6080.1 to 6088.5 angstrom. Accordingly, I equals 8.962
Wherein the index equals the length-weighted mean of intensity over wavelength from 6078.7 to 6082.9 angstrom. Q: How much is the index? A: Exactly 11.9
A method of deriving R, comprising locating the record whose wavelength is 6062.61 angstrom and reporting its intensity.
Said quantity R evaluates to 12.09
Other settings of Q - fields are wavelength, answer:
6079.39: 10.99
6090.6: 13.21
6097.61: 10.32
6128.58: 10.26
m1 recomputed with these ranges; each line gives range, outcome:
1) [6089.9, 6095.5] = 13.45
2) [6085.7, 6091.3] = 13.21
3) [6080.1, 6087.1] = 12.51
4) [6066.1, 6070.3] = 10.28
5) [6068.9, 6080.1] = 17.91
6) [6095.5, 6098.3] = 10.32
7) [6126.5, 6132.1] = 12.98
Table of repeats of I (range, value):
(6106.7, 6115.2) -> 10.35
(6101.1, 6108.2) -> 10.27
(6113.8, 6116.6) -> 8.324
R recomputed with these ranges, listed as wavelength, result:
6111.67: 12.15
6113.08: 11.48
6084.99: 10.81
